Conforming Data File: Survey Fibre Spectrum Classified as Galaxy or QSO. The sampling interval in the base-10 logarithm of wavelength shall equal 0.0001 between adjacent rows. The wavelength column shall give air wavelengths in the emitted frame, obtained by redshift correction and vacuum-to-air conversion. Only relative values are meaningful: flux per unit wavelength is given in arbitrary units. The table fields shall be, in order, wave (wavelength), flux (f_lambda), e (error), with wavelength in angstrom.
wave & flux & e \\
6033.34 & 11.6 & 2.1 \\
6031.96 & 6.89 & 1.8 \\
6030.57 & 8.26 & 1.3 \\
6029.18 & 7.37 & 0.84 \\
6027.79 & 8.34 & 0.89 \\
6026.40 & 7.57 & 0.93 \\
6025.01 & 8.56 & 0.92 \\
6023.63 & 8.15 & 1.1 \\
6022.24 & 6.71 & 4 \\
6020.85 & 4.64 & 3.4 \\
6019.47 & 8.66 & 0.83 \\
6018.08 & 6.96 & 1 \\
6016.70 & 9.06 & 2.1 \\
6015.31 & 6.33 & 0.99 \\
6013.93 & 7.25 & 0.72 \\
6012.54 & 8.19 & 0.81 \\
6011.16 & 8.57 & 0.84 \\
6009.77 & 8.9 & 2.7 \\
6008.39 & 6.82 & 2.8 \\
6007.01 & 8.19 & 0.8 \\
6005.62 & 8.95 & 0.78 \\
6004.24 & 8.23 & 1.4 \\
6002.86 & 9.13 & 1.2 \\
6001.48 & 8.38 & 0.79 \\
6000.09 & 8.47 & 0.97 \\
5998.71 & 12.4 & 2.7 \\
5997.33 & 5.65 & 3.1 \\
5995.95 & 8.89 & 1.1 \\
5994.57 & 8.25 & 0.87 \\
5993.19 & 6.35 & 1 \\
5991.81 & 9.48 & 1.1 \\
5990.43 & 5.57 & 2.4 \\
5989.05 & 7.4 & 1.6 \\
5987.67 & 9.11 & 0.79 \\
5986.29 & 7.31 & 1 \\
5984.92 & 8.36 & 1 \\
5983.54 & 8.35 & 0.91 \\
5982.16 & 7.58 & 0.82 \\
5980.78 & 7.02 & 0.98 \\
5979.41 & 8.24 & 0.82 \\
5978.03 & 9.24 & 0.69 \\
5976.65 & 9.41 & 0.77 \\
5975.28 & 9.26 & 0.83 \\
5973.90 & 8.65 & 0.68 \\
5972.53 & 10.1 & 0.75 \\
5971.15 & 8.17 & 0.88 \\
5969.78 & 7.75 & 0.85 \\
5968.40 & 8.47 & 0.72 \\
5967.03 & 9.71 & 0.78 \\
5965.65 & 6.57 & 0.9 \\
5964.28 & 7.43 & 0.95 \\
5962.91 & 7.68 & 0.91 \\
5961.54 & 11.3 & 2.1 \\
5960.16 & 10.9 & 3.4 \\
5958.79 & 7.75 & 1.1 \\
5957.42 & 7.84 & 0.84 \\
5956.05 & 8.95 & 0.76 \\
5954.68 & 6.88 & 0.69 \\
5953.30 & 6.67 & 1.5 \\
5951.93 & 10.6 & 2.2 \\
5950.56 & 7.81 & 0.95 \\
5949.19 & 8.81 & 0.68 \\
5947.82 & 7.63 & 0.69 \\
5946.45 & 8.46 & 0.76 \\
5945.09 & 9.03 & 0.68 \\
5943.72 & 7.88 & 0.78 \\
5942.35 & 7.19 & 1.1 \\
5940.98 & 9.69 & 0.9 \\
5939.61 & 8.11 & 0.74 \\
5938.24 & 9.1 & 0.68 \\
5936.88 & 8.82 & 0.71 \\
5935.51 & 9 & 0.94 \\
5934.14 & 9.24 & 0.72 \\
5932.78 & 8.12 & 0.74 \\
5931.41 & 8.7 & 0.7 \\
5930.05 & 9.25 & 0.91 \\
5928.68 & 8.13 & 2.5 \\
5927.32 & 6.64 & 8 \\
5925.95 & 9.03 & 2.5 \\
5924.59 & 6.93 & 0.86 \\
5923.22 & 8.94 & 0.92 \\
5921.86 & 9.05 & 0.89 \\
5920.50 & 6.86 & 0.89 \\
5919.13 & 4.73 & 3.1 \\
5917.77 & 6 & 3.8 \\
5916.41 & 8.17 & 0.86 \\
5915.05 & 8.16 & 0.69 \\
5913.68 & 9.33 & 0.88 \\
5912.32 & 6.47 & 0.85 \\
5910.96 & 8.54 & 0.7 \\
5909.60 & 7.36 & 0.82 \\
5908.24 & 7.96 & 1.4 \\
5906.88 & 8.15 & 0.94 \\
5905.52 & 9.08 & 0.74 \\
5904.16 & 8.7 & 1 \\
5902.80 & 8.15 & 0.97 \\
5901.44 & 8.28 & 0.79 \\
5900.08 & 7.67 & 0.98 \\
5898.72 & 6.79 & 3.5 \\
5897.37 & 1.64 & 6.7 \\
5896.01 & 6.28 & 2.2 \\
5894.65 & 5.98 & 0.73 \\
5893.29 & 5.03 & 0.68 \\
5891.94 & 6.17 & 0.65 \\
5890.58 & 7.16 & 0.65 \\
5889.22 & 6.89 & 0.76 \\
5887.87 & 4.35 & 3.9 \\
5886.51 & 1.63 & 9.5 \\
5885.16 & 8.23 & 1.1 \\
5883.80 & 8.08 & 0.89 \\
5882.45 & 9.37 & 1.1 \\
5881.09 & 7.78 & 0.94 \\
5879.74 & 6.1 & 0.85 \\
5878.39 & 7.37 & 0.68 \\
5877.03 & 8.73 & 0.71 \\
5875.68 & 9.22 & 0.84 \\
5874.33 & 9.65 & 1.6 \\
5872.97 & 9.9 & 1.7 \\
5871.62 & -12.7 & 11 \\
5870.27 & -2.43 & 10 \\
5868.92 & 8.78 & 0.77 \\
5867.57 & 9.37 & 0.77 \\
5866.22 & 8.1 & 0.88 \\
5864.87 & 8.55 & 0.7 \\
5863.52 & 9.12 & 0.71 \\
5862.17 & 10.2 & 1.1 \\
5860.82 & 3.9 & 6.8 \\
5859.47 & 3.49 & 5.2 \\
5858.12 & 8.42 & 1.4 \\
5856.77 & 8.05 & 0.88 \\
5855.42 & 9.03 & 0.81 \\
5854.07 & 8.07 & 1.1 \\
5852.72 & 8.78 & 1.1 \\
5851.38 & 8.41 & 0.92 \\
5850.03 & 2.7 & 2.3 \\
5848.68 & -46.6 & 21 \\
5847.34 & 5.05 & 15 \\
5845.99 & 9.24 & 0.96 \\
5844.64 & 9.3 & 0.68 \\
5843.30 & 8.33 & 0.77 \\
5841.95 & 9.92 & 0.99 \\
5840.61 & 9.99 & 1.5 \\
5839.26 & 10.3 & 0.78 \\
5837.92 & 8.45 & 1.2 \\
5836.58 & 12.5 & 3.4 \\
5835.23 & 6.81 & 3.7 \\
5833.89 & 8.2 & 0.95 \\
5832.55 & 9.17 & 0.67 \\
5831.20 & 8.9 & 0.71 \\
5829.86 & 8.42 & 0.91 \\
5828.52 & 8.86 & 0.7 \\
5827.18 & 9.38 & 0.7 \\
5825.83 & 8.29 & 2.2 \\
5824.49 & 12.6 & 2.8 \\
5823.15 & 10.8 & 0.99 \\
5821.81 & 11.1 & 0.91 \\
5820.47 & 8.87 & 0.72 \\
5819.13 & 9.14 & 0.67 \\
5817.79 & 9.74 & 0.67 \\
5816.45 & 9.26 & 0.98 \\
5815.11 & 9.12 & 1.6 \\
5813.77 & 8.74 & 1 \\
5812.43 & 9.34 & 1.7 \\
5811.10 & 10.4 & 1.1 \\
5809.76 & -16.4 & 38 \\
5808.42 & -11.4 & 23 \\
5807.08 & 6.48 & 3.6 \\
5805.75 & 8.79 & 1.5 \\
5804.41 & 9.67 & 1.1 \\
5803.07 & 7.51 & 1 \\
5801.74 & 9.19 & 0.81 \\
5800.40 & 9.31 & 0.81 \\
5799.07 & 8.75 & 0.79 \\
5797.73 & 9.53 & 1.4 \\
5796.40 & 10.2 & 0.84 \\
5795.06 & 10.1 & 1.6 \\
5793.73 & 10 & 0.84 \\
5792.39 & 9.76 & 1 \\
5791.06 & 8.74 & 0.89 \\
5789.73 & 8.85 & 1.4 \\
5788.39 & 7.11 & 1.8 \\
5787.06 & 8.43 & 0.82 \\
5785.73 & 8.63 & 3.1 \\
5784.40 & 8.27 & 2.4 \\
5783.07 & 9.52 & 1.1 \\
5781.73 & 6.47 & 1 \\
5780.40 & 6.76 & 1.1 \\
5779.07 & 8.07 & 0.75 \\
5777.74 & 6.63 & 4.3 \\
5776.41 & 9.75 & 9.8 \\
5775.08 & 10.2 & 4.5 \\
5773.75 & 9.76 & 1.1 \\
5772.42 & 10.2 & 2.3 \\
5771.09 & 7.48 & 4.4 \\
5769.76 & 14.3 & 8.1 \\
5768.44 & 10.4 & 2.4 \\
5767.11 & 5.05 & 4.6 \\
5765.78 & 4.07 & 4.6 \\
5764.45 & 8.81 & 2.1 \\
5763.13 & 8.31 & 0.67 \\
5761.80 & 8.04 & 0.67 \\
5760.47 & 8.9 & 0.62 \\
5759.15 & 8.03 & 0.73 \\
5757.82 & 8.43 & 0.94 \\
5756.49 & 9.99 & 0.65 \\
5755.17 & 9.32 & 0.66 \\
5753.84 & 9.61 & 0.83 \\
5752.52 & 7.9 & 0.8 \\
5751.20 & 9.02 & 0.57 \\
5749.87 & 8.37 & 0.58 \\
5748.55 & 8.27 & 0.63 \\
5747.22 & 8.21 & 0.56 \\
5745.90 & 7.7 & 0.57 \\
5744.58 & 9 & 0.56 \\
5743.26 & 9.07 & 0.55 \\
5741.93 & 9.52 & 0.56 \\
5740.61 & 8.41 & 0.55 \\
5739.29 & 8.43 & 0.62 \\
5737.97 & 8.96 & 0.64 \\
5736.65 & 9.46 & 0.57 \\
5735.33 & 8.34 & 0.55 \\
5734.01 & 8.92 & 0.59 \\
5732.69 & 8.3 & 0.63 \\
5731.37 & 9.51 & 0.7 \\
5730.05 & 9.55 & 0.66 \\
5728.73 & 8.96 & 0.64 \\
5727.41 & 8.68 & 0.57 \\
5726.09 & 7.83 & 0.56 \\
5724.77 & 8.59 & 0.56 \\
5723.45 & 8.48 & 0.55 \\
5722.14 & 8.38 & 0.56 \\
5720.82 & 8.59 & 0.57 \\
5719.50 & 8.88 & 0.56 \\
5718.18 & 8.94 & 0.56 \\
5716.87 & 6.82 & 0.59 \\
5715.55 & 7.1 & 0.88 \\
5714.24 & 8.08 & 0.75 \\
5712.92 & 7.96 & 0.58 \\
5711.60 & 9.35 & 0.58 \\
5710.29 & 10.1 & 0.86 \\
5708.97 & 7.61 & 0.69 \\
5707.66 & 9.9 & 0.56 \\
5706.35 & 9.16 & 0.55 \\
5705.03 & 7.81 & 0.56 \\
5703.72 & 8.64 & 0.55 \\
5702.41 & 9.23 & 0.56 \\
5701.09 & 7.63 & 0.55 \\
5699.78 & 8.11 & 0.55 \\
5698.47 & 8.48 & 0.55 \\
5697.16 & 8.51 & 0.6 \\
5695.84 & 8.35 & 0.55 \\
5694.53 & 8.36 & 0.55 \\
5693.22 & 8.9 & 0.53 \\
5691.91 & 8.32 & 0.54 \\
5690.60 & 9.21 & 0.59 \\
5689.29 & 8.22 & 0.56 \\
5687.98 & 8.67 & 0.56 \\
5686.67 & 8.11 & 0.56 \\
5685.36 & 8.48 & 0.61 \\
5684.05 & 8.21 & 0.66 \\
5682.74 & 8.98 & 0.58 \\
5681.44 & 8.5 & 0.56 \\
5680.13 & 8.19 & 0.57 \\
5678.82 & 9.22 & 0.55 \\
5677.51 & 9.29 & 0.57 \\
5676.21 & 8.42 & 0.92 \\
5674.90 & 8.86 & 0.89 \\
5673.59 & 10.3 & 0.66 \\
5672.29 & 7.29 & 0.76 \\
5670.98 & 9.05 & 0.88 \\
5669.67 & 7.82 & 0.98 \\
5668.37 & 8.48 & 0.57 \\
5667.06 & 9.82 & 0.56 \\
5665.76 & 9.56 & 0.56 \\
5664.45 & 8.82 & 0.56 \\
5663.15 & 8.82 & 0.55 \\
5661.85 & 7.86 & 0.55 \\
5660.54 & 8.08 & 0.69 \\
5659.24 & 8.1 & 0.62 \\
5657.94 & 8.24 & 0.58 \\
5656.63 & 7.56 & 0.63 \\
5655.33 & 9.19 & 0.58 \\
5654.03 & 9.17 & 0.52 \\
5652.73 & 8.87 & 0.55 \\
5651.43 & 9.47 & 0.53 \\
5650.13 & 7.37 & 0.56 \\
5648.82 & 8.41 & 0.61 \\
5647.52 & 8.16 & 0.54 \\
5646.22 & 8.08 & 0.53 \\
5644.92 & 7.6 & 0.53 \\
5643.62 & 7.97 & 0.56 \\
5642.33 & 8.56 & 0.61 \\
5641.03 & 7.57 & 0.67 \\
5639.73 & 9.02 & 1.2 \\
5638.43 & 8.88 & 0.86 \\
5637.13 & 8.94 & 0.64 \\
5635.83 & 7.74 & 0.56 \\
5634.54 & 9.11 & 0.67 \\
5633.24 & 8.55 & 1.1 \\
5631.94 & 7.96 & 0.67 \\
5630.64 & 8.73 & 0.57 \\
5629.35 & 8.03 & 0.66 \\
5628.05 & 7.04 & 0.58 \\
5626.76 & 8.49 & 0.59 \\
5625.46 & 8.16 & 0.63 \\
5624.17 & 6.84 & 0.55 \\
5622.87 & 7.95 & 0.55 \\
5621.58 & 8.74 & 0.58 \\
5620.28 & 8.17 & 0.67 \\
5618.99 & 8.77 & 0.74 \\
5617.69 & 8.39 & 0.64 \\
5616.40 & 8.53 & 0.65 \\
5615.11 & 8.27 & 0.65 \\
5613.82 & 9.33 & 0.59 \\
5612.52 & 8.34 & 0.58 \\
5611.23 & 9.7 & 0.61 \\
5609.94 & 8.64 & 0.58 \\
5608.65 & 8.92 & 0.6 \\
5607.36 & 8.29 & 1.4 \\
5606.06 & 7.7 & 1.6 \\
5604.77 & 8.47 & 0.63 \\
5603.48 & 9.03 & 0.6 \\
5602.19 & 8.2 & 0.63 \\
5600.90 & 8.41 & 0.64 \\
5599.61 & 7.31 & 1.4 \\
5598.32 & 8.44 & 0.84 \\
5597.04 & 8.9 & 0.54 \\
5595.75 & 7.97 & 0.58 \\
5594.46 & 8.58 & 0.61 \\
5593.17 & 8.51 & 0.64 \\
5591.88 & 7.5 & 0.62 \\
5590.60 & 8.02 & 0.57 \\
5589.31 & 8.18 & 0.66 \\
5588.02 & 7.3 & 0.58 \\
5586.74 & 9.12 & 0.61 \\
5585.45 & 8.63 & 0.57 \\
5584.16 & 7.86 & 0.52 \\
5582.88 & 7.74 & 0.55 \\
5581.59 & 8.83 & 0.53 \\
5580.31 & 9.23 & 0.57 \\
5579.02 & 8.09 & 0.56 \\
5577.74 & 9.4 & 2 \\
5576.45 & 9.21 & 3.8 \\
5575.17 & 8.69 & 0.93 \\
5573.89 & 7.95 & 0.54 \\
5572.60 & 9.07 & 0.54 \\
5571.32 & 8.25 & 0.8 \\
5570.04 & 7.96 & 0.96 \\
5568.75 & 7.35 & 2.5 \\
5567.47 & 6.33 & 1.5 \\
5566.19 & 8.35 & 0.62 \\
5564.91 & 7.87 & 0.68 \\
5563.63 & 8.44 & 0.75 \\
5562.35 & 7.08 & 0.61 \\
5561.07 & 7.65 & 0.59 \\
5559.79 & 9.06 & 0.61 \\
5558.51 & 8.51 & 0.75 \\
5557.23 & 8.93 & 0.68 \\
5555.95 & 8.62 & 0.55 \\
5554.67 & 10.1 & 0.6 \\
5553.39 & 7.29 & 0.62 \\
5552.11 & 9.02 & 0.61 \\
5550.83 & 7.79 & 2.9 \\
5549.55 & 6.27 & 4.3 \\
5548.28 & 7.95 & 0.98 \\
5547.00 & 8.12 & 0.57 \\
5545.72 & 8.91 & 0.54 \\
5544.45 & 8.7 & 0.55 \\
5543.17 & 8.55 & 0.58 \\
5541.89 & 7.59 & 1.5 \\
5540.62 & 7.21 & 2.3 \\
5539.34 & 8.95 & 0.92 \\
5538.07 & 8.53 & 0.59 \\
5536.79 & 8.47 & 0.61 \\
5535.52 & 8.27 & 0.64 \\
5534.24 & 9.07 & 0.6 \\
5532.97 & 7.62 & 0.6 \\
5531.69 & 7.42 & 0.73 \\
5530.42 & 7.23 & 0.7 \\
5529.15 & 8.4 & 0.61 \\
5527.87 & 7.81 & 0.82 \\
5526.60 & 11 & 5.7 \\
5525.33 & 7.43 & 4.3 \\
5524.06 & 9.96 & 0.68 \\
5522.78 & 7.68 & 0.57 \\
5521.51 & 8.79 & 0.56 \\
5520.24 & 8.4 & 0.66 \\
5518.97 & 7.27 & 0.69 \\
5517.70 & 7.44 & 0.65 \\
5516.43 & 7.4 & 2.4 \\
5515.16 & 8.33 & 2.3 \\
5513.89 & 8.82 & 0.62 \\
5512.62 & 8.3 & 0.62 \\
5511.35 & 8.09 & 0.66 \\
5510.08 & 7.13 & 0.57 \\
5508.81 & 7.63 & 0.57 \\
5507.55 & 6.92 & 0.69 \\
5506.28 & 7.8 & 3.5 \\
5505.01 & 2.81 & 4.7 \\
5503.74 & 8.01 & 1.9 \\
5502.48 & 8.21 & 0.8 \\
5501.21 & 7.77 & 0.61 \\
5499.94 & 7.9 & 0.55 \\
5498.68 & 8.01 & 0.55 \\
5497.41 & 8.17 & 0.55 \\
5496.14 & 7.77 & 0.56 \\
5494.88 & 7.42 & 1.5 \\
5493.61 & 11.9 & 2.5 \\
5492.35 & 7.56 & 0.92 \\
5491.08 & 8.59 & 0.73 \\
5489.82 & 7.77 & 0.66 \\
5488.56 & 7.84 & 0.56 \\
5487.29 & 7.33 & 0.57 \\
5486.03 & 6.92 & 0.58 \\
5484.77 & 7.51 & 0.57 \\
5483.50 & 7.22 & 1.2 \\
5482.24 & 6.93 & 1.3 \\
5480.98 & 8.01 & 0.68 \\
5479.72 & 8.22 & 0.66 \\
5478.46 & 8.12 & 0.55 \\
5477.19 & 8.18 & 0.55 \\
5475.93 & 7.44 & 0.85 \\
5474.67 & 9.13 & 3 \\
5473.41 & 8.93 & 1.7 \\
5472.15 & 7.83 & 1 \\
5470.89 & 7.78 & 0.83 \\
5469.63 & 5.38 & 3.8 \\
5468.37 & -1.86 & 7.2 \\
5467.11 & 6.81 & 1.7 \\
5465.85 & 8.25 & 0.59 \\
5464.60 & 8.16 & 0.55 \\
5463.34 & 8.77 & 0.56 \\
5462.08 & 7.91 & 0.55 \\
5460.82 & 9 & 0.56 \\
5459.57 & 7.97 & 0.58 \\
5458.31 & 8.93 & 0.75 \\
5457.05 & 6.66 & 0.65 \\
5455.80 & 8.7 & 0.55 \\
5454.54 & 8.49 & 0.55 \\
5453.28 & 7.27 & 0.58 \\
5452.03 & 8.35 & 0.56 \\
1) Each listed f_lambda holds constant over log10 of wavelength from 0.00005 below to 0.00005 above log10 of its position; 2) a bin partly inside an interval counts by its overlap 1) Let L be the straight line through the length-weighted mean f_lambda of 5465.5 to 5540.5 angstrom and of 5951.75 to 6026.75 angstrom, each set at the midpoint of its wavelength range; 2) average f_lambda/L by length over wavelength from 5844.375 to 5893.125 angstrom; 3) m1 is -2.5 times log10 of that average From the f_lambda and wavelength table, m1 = 0.48 mag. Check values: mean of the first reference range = 7.76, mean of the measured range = 5.18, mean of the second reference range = 8.19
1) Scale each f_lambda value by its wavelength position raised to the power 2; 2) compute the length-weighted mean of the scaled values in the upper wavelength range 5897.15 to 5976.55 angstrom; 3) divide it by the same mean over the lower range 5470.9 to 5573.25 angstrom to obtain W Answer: 1.2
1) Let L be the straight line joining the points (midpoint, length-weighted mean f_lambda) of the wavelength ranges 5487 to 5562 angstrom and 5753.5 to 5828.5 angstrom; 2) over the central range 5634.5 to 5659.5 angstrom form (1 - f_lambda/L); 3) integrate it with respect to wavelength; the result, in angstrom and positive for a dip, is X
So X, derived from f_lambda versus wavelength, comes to -0.8 angstrom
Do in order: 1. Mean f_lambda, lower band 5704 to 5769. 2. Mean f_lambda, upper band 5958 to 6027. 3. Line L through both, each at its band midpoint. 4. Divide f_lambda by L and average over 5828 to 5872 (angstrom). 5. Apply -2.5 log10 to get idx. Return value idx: 0.41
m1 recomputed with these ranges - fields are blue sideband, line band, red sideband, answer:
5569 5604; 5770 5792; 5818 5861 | -0.19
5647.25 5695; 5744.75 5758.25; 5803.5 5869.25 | -0.14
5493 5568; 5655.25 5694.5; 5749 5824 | -0.07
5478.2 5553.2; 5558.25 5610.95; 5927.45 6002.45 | -0.03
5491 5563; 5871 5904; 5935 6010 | 0.32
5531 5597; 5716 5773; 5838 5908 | -0.24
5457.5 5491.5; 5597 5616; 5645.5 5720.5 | -0.05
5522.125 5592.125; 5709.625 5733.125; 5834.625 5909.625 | -0.19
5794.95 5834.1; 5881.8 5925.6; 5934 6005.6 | 0.15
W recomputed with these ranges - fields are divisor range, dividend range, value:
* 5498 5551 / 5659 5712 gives 1.15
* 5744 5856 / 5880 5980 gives 1.09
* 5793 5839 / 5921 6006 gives 1.11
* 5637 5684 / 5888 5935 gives 0.95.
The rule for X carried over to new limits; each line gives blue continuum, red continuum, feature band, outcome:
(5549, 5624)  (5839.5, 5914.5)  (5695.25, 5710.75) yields -2.51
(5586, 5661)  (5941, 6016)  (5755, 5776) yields -1.28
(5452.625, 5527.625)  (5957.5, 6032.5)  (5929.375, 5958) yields -1.21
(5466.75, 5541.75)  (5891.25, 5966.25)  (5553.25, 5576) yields -1.33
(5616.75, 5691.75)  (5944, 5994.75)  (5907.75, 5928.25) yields 1.80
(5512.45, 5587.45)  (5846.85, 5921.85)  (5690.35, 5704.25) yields -2.52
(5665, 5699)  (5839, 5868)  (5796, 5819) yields -0.27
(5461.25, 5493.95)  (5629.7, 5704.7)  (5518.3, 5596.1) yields -3.11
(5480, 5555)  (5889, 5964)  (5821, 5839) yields -3.64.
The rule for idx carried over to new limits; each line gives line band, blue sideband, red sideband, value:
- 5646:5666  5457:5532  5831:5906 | -0.195 mag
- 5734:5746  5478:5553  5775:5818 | -0.178 mag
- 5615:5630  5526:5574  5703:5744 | 0.037 mag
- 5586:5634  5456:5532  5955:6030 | -0.062 mag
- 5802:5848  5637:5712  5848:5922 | -0.185 mag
